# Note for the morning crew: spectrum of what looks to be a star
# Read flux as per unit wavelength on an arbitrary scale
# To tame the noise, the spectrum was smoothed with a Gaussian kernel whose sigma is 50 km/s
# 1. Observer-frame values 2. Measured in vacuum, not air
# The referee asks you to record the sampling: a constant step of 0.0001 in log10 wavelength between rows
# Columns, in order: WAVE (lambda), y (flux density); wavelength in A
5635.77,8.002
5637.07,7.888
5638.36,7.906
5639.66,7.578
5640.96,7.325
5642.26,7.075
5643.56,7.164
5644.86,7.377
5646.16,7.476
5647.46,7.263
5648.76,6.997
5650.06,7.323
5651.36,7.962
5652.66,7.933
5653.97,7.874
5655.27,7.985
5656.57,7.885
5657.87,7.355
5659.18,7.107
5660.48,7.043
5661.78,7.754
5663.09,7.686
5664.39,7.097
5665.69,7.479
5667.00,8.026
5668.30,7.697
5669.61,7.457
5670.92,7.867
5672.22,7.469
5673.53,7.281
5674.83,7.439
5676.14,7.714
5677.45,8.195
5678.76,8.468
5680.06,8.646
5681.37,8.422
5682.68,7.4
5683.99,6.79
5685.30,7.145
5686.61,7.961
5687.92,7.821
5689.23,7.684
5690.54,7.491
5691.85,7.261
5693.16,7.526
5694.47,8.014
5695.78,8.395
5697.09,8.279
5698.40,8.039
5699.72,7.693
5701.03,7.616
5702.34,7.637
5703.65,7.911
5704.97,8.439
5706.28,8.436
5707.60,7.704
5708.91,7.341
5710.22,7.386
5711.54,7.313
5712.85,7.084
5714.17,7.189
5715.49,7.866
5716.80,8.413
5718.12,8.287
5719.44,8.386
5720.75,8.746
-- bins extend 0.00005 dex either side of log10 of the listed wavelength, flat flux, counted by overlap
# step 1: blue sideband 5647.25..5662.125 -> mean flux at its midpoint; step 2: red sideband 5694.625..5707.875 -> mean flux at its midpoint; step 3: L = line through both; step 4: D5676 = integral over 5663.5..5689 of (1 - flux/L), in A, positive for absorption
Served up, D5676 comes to 0.2 A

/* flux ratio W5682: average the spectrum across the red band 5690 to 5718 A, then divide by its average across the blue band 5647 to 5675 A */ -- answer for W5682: 1.03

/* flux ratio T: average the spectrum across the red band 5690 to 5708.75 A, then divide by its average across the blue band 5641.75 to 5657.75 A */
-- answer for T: 1.05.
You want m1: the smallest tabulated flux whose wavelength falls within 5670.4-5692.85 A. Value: 6.79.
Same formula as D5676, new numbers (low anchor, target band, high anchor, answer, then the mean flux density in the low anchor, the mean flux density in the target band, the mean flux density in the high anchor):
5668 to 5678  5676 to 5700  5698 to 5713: -0.5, 7.63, 7.84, 7.73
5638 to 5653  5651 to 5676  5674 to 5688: 0.1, 7.43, 7.6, 7.81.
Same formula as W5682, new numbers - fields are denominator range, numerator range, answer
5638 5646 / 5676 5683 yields 1.11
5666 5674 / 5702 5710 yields 1.04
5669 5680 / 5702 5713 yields 0.99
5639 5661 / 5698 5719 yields 1.04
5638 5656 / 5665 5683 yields 1.04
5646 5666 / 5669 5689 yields 1.03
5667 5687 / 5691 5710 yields 1.02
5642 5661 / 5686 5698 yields 1.05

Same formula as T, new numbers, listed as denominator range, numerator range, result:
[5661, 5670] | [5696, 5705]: 1.04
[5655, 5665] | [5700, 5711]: 1.04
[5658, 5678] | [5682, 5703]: 1.02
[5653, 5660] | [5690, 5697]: 1.02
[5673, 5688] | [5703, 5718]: 1.00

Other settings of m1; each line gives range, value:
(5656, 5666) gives 7.043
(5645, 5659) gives 6.997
